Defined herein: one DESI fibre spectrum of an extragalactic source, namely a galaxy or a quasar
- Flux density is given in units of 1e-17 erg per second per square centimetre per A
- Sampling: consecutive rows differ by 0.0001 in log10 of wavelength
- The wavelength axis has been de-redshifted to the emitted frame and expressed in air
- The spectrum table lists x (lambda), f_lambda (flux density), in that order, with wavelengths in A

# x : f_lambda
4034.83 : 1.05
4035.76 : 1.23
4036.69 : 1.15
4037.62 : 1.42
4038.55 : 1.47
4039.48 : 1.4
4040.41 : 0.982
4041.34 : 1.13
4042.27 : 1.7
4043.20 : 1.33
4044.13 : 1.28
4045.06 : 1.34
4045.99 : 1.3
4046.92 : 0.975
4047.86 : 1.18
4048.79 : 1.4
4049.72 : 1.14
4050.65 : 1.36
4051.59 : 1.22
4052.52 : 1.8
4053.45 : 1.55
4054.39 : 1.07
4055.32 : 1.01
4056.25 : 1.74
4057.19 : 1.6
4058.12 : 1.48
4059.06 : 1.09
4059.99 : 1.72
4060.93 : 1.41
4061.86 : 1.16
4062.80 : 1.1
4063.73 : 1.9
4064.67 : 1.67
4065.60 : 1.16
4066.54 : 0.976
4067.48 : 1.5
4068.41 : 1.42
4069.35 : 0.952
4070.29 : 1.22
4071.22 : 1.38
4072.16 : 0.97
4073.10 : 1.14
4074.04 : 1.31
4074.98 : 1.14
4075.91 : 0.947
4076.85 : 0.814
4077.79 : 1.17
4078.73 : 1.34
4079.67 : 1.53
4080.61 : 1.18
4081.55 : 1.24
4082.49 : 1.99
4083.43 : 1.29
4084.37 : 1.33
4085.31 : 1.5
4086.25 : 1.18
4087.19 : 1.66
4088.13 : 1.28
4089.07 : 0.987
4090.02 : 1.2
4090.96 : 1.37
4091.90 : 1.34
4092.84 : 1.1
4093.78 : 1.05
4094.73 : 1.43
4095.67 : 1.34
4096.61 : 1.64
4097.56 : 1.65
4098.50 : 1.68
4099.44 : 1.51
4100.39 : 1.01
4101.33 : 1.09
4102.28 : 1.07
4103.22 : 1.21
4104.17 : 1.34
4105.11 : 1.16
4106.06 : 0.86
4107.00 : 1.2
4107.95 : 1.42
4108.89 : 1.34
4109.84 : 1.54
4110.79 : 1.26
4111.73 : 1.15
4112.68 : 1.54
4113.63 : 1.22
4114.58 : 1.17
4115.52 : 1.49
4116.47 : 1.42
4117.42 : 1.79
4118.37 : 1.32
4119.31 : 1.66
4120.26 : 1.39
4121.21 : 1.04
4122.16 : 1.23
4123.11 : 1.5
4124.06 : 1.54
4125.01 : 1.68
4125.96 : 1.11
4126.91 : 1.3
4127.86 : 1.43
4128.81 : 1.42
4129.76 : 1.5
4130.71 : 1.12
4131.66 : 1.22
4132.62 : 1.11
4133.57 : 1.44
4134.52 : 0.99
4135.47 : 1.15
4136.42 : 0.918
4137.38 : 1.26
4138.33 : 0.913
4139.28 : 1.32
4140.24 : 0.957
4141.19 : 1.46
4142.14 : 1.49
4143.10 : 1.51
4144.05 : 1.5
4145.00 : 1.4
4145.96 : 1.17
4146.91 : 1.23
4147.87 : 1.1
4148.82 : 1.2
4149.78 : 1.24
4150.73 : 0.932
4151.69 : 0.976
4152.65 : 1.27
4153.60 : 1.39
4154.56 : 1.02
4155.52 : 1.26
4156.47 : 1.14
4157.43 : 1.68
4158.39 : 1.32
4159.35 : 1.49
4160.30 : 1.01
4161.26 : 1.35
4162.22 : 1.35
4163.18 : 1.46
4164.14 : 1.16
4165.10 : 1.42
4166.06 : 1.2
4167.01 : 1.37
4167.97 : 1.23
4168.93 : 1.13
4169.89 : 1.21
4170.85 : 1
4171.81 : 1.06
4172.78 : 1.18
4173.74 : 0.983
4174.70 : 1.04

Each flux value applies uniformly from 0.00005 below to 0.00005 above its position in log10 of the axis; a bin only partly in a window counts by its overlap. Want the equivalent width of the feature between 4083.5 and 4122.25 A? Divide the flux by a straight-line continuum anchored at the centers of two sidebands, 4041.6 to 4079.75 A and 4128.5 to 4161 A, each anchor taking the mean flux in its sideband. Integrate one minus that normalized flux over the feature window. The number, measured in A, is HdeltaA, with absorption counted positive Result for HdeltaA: -1.6 A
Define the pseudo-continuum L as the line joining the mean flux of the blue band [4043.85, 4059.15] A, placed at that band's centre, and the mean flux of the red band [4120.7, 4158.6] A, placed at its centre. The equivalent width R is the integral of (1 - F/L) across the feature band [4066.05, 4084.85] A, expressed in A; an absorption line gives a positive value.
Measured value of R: 1.00 A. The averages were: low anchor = 1.33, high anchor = 1.26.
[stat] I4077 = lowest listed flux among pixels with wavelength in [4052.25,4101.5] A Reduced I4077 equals 0.814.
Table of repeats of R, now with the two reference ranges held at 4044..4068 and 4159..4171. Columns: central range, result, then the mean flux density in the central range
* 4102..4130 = -0.9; 1.34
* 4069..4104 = 1.3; 1.28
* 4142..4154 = 0.2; 1.25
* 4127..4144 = 0.4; 1.26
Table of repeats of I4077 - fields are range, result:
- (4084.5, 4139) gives 0.86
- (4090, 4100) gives 1.05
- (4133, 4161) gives 0.913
